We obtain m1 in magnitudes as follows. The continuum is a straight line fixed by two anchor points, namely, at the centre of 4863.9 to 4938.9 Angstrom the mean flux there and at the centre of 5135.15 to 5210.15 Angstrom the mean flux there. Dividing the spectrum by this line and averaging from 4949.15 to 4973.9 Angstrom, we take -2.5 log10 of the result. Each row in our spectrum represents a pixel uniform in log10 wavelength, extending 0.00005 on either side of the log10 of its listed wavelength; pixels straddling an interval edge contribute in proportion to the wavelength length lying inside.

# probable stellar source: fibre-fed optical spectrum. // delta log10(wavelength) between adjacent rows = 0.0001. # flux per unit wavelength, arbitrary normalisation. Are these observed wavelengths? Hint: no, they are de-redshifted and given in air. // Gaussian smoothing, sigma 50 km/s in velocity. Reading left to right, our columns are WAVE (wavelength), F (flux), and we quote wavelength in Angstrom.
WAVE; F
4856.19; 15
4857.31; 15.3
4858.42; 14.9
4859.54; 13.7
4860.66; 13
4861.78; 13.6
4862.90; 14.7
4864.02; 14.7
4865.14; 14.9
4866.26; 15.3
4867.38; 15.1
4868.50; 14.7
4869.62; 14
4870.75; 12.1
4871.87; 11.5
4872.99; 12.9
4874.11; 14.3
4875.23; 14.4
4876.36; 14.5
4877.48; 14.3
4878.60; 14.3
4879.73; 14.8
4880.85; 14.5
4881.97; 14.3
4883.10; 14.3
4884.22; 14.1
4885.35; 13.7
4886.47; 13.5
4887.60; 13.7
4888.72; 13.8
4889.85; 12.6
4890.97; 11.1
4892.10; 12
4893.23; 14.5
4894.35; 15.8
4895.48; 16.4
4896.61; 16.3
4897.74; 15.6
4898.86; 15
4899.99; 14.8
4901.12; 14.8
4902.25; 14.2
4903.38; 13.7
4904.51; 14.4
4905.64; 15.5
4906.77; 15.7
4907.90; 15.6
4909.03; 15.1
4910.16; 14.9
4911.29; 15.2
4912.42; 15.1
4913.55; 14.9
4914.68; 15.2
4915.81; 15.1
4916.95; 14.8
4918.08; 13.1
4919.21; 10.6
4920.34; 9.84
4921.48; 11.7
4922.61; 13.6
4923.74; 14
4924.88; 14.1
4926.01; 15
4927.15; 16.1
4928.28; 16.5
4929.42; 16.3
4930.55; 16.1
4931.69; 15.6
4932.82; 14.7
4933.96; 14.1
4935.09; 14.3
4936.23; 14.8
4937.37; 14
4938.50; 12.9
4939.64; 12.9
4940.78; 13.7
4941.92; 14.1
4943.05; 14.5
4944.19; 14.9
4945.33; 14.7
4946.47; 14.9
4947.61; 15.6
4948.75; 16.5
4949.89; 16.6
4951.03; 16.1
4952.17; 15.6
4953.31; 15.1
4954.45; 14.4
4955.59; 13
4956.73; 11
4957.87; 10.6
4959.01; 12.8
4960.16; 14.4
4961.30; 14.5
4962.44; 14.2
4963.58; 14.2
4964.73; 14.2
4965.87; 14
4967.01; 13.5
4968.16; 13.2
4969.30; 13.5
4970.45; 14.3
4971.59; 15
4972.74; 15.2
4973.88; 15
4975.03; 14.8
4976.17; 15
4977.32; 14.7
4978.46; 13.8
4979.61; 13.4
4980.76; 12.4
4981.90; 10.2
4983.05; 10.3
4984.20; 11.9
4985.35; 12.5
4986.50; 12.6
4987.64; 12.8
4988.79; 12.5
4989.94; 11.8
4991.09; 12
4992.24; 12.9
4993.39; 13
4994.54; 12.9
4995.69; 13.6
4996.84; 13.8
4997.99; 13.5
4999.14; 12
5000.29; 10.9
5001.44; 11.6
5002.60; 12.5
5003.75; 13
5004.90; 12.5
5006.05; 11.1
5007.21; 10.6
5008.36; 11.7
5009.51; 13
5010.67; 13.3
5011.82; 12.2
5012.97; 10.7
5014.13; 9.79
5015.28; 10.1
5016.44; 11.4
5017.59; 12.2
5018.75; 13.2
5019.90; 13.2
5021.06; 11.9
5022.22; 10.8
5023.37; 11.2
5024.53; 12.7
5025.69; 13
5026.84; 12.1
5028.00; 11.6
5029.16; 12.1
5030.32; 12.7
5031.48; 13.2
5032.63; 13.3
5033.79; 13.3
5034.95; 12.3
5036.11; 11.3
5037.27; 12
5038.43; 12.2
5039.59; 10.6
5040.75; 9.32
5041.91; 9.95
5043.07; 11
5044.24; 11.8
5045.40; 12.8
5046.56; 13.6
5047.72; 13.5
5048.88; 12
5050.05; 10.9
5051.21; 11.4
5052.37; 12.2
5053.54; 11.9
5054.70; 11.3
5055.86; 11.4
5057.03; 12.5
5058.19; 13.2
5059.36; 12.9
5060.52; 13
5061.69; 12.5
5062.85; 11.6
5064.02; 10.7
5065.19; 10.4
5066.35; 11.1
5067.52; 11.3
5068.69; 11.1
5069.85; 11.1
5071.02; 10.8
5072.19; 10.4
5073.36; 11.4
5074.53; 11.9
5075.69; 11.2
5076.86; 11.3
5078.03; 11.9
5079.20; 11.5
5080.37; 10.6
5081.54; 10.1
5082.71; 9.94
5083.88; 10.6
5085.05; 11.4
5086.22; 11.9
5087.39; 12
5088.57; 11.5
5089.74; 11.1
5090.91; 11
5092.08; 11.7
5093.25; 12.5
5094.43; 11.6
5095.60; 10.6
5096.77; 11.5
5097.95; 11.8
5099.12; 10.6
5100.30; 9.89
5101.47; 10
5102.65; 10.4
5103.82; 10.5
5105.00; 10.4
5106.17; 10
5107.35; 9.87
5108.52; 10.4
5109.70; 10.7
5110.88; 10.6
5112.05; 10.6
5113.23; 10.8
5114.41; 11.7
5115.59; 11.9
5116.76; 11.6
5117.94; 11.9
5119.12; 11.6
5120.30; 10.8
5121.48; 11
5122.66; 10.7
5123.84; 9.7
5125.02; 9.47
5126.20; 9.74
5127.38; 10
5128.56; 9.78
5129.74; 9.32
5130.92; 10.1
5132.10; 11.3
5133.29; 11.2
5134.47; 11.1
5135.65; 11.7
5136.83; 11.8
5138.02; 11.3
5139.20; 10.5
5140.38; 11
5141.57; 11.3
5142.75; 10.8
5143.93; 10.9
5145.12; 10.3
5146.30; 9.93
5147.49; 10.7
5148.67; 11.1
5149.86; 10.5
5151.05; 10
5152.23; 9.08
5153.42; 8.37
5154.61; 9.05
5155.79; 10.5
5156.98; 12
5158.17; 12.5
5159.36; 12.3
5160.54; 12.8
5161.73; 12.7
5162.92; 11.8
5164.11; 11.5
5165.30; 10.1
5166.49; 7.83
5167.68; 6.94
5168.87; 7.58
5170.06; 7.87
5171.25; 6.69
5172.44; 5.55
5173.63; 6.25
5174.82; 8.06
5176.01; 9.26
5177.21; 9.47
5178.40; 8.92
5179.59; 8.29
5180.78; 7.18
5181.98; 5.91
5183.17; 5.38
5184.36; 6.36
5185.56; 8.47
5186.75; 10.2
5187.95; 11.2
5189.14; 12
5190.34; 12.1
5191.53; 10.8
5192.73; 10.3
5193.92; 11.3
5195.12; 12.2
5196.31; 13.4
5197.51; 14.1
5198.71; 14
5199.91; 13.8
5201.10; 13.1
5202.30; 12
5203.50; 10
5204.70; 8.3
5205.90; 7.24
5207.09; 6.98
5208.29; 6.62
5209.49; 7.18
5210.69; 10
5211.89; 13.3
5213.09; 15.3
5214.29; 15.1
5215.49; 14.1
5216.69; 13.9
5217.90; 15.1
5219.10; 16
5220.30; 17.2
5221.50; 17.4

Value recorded -0.06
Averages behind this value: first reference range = 14.3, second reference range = 9.96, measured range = 14.1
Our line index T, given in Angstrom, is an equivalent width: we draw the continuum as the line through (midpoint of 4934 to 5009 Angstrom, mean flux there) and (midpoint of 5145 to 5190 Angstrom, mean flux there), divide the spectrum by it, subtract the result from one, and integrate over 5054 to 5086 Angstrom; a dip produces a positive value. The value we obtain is 0.0 Angstrom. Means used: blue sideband 13.5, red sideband 9.34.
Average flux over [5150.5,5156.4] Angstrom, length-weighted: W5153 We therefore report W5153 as 9.41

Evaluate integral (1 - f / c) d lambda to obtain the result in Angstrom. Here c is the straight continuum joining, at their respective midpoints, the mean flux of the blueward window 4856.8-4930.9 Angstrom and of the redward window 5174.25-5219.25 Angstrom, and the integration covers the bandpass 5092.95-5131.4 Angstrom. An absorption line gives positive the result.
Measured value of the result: 3.4 Angstrom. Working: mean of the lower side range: 14.3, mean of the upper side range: 10.7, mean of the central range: 10.7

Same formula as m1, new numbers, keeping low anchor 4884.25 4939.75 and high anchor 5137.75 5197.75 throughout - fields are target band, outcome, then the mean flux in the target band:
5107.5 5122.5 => -0.03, 11.1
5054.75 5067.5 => -0.01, 11.9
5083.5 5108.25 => 0.01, 11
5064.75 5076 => 0.05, 11.1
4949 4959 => -0.03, 14.1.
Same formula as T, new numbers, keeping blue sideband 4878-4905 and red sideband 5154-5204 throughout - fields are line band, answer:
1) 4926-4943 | -1.4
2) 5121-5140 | 0.4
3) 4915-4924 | 0.6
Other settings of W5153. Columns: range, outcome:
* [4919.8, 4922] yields 10.7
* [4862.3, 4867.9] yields 14.9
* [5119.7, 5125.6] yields 10.3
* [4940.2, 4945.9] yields 14.4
